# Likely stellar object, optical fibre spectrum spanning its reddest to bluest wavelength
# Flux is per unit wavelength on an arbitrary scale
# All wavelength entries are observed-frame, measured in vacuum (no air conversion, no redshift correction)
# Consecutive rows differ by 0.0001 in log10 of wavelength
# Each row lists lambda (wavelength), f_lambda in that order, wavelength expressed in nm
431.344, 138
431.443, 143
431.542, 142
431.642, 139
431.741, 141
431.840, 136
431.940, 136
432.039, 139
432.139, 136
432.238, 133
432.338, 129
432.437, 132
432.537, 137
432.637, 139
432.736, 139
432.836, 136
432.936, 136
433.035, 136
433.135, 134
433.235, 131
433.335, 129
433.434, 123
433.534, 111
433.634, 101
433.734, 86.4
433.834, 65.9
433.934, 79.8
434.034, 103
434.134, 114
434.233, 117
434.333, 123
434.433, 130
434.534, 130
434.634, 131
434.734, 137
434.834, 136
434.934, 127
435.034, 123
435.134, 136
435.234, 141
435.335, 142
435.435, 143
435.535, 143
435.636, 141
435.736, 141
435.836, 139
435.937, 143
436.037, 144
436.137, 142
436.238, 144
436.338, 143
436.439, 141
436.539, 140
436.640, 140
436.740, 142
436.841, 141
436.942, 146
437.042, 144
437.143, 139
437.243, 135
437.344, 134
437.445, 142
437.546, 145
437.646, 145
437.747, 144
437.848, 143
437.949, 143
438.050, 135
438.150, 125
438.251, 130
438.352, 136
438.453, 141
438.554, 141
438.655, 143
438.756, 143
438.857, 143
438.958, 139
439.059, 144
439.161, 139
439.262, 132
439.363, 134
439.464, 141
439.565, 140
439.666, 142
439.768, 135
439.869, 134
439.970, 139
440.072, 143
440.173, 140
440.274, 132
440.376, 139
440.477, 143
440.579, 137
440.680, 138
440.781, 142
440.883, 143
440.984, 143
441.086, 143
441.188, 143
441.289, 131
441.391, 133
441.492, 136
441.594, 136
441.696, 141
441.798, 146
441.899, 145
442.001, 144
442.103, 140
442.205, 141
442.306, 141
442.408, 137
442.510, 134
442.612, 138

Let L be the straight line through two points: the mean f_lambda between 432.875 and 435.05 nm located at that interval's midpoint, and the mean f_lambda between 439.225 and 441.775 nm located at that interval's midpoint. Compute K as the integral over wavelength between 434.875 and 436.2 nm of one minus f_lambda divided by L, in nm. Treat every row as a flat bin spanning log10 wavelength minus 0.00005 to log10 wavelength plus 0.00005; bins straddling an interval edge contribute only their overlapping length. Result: -0.168 nm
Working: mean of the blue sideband 118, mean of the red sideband 139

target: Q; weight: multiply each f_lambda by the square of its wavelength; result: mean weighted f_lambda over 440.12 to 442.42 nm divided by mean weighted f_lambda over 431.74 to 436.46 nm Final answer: 1.1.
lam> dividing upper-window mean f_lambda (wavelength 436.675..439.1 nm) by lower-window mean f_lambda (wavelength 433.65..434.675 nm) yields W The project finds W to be 1.30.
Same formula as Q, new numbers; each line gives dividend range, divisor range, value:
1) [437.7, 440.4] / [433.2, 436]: 1.14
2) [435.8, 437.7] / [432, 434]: 1.18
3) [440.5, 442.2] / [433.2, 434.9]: 1.26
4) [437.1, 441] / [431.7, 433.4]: 1.06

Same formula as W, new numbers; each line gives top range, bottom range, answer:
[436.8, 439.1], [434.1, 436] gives 1.05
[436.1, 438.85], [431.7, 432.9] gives 1.03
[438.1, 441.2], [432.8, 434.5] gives 1.21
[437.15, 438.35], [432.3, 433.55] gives 1.05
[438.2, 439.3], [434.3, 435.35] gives 1.05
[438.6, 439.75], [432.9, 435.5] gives 1.15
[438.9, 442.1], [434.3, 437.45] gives 1.01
